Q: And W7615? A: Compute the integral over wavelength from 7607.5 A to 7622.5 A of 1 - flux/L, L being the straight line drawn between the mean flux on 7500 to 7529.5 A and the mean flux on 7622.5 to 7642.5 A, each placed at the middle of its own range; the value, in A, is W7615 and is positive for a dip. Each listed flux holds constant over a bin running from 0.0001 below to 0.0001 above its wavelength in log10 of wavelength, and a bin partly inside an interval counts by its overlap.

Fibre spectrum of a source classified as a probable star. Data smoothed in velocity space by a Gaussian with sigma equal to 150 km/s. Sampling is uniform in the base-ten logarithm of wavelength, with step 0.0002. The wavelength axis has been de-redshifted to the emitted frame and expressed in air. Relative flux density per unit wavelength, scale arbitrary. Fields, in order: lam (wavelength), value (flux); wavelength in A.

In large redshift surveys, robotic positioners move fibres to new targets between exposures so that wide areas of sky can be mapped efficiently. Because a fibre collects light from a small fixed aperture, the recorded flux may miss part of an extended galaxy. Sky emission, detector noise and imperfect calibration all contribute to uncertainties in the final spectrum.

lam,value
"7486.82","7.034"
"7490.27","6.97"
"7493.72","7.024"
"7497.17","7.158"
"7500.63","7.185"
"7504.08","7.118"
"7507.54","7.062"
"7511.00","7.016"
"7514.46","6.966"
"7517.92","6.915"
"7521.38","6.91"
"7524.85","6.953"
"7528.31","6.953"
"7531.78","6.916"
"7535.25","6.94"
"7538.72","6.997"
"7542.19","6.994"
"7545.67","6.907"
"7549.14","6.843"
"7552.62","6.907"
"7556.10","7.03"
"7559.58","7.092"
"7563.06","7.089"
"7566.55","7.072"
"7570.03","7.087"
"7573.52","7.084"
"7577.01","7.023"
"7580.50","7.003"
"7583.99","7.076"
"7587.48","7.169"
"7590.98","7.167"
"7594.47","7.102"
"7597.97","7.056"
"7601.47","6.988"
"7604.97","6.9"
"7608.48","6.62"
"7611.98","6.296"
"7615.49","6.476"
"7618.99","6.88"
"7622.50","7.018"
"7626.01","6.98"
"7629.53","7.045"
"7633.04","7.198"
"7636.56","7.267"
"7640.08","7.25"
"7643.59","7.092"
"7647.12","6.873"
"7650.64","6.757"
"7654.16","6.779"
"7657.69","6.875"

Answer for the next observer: 1.0 A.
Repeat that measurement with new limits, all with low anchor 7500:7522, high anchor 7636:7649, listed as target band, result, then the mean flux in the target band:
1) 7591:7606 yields 0.1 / 7.04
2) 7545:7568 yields 0.2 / 6.99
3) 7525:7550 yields 0.4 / 6.94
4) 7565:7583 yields 0.0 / 7.06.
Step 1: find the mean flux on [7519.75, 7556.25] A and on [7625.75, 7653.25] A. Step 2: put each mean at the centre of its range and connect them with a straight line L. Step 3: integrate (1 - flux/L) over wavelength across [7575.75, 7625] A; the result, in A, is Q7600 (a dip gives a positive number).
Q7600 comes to 0.7 A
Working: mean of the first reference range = 6.94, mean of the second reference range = 7.05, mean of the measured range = 6.91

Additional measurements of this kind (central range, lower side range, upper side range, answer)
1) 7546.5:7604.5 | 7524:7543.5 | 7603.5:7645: -0.9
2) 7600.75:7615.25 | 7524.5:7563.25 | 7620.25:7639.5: 0.8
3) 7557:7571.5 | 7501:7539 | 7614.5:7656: -0.2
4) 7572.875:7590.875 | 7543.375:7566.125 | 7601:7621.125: -0.6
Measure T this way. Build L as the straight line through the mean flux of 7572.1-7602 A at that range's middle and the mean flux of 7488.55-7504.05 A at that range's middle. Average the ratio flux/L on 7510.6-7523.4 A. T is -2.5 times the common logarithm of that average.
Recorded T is 0.02 mag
